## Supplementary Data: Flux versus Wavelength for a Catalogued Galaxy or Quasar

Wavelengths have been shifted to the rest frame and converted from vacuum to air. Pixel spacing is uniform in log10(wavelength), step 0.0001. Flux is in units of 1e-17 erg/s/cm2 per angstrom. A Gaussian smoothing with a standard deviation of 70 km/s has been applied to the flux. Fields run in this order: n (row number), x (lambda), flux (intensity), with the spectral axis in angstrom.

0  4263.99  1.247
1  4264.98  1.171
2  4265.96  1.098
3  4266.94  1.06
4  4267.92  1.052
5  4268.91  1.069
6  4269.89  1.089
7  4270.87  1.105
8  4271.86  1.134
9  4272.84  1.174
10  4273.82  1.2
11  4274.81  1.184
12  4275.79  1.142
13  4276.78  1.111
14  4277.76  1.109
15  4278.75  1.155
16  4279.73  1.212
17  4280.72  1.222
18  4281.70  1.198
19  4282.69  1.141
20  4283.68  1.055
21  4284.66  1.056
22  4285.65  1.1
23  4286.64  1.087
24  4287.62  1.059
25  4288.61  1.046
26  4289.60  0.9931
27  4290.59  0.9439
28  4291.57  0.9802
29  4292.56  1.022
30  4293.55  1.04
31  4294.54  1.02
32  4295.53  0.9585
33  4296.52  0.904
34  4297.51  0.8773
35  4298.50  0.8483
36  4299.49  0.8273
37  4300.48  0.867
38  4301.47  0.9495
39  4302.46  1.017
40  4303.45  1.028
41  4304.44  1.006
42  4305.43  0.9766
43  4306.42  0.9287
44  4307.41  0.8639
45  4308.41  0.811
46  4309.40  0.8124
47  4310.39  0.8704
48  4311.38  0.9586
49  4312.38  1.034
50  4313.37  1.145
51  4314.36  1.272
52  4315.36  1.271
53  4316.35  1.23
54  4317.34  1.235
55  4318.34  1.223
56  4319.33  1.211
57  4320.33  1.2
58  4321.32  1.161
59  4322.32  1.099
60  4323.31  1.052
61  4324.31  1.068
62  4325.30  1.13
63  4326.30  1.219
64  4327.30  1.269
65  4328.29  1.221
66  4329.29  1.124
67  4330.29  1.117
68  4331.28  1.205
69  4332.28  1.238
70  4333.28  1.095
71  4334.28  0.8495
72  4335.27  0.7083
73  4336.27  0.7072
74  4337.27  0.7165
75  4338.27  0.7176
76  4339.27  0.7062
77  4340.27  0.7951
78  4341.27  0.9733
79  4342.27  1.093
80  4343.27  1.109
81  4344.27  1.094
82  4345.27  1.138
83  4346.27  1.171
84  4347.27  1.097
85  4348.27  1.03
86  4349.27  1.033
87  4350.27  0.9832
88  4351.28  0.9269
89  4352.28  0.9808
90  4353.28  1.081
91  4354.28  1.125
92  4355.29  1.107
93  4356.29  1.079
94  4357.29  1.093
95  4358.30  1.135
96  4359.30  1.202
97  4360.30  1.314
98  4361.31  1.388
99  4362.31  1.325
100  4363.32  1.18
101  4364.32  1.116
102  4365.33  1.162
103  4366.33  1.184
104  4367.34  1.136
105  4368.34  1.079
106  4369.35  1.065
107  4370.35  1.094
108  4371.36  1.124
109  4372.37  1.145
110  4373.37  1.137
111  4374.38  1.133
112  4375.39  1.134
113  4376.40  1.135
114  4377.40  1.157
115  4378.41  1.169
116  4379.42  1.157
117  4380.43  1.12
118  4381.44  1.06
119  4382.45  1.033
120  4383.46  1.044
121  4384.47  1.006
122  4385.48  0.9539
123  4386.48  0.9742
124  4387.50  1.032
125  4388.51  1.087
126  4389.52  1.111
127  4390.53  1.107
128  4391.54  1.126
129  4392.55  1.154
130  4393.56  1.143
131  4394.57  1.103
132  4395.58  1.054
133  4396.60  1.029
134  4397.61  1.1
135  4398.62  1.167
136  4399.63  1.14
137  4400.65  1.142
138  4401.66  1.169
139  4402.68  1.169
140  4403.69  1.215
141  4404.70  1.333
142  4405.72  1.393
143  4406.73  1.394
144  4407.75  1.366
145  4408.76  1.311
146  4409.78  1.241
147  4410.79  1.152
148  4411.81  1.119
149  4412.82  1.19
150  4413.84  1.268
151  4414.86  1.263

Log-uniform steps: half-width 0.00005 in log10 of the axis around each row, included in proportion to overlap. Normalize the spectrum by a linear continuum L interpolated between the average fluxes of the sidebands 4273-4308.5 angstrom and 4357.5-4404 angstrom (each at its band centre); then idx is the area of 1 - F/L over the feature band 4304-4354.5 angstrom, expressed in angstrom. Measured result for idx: 1.45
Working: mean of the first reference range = 1.03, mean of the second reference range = 1.13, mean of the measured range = 1.04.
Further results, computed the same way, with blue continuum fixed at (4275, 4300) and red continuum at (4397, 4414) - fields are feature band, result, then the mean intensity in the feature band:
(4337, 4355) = 2.27 angstrom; 0.992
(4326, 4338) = 0.89 angstrom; 1.03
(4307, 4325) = 0.06 angstrom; 1.09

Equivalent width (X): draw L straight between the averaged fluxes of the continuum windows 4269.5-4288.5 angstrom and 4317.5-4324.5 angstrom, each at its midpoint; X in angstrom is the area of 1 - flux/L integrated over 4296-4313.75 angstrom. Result 3.4 angstrom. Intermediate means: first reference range 1.13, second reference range 1.15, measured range 0.928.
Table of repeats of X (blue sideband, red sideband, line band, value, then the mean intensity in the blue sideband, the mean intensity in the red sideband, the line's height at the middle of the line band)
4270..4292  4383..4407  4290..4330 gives 2.6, 1.11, 1.13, 1.11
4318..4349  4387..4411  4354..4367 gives -1.0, 1.05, 1.18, 1.1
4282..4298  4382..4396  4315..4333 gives -2.5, 1.02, 1.07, 1.04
